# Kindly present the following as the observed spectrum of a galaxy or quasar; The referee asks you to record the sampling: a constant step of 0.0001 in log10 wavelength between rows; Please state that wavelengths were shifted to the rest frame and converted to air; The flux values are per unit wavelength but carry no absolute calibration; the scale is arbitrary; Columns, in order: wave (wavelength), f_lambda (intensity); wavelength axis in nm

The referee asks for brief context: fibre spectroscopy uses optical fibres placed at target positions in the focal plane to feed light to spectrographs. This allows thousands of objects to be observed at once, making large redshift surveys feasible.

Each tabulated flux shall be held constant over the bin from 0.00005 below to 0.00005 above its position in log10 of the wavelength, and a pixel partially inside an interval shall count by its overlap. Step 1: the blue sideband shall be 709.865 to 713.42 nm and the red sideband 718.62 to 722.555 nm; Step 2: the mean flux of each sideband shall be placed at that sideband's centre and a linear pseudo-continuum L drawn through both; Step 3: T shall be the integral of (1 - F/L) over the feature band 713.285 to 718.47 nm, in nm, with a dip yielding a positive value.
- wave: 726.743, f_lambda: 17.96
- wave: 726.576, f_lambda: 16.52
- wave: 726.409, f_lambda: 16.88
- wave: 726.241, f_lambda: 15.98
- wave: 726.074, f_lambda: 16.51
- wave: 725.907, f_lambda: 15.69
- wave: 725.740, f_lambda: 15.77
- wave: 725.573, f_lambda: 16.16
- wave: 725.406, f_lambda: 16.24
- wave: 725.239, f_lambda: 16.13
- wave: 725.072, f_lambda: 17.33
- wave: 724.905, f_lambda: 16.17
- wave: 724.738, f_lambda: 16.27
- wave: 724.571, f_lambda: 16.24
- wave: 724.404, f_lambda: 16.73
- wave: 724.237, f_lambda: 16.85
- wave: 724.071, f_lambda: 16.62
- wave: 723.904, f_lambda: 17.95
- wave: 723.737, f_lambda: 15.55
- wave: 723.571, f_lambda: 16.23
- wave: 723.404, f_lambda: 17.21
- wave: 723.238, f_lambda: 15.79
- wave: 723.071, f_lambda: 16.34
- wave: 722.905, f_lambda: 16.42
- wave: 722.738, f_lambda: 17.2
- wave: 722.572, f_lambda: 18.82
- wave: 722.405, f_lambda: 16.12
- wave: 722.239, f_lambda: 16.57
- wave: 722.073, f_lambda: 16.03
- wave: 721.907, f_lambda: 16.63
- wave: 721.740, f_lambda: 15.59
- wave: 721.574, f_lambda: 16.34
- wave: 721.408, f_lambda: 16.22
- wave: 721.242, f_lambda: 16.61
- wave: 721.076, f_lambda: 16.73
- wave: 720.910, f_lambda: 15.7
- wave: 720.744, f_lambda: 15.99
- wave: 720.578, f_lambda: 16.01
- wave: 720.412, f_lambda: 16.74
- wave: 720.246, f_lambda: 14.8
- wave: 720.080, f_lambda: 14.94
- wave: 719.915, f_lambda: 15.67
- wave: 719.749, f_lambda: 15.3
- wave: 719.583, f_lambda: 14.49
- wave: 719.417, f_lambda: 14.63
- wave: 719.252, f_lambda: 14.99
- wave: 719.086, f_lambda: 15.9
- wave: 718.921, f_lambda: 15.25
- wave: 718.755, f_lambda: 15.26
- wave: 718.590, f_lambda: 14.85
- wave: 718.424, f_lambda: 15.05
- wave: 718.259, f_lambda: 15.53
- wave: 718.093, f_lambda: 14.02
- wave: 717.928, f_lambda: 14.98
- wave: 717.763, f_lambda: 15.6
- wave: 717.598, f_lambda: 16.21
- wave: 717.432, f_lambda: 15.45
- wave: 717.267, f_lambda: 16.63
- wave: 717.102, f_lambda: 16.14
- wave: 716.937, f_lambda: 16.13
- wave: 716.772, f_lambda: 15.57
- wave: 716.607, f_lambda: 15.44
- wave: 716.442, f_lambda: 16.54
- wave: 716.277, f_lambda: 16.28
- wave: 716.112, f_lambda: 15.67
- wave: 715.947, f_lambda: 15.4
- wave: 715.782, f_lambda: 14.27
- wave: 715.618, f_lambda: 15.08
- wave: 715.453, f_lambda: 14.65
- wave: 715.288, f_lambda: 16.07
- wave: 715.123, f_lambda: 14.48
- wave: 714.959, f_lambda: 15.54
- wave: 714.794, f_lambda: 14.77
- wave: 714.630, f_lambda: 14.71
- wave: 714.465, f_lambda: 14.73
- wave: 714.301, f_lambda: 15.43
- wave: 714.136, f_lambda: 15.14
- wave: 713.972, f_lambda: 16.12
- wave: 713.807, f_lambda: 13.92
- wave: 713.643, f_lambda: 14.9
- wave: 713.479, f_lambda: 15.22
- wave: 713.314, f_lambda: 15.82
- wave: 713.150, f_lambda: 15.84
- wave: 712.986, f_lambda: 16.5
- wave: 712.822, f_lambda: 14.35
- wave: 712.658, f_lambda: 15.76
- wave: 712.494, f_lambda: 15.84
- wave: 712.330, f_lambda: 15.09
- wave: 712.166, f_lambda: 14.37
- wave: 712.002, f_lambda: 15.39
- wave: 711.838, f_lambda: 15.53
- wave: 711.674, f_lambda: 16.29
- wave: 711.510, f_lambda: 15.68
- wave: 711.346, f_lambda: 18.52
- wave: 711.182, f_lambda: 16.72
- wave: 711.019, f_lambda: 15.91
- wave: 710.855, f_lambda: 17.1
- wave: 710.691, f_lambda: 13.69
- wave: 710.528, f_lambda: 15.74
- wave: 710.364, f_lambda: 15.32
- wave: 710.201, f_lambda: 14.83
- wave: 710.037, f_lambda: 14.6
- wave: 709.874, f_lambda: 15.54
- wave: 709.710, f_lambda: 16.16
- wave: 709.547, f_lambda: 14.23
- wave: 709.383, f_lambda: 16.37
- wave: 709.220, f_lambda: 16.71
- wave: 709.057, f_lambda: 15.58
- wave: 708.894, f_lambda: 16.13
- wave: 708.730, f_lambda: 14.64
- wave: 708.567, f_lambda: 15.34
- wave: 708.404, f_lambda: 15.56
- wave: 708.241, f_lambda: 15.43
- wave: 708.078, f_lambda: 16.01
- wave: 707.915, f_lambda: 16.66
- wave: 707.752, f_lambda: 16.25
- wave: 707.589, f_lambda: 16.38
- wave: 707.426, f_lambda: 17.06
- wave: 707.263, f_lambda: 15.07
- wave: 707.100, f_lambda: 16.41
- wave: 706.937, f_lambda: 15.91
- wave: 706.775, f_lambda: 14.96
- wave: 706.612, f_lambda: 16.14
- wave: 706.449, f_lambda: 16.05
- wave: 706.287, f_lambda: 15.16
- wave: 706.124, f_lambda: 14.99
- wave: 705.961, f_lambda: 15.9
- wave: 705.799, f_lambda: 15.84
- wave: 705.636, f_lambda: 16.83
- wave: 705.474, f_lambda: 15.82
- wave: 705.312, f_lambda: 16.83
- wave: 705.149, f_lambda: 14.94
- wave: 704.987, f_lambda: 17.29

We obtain 0.12 nm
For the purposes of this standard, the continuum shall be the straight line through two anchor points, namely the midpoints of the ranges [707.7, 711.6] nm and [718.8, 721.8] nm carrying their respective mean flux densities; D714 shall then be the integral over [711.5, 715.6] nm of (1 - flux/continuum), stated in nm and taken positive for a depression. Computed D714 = 0.120 nm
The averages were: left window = 15.8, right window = 15.7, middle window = 15.3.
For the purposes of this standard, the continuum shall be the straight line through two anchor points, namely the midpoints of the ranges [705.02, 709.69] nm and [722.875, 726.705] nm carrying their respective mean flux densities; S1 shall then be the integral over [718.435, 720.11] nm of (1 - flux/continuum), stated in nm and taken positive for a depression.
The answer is 0.116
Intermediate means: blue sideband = 15.8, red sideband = 16.4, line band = 15.1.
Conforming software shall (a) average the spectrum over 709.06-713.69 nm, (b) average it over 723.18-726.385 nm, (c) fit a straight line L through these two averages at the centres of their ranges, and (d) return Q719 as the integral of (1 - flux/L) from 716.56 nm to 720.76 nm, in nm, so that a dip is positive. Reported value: 0.16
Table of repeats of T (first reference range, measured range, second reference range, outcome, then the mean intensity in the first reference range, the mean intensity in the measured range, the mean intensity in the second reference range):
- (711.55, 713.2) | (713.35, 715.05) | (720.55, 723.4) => 0.066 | 15.5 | 15.1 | 16.4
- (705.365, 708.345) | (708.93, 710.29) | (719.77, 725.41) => 0.042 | 15.9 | 15.5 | 16.4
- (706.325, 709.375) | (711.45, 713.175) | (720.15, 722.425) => 0.053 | 15.9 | 15.5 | 16.1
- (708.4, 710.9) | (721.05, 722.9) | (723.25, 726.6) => -0.042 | 15.4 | 16.6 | 16.4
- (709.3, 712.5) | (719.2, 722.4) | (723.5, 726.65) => 0.074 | 15.6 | 15.8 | 16.4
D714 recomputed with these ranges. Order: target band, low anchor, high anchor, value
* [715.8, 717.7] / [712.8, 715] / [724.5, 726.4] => -0.05 nm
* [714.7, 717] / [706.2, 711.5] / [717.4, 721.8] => 0.03 nm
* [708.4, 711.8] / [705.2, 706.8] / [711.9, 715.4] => -0.05 nm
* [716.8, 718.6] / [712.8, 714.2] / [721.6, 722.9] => 0.05 nm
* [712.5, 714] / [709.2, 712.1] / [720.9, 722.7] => 0.05 nm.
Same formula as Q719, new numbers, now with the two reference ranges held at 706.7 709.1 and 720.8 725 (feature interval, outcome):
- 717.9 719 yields 0.089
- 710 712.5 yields 0.048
